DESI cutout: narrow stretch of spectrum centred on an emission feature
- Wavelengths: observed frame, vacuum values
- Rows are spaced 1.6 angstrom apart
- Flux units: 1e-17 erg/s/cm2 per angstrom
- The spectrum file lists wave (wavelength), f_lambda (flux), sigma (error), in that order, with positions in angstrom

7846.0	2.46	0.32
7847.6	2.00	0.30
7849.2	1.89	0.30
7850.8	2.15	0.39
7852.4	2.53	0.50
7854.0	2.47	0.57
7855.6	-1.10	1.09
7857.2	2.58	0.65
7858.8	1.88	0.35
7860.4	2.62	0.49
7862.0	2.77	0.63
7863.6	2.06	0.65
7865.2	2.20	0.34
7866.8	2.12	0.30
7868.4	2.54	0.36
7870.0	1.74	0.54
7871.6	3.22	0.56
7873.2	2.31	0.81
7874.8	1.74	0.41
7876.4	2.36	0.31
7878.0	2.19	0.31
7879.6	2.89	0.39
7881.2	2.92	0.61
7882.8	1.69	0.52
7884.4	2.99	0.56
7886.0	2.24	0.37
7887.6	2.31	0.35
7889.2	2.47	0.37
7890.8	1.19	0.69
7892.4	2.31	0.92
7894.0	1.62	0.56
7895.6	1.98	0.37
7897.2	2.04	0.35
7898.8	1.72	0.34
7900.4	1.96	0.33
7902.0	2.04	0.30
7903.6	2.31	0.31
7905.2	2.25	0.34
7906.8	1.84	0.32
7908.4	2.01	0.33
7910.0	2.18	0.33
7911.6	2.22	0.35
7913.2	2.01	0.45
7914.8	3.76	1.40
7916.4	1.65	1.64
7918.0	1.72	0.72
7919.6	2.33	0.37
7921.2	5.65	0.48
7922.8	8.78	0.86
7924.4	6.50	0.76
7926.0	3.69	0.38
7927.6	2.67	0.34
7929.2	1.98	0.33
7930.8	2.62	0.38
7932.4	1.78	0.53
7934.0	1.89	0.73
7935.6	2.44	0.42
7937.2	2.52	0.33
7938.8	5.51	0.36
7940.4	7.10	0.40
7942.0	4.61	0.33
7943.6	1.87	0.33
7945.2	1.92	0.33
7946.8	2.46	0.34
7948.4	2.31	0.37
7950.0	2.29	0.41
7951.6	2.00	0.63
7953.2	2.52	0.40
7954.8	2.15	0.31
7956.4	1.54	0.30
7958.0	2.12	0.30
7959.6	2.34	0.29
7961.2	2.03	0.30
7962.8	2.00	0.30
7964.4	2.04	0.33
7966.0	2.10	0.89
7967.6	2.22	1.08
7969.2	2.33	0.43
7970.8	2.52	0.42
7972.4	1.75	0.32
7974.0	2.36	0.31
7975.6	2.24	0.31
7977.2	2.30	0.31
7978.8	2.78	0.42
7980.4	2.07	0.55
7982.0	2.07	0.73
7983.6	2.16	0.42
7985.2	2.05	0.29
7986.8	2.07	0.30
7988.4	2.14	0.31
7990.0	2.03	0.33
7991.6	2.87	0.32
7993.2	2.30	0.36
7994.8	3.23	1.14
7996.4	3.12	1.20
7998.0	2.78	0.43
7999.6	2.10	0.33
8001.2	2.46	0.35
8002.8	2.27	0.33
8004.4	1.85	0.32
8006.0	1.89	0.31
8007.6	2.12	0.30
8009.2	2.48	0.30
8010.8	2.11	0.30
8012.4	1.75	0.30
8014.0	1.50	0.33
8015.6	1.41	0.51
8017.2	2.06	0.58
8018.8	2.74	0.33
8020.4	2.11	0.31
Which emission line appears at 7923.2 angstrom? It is [S II] 6716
